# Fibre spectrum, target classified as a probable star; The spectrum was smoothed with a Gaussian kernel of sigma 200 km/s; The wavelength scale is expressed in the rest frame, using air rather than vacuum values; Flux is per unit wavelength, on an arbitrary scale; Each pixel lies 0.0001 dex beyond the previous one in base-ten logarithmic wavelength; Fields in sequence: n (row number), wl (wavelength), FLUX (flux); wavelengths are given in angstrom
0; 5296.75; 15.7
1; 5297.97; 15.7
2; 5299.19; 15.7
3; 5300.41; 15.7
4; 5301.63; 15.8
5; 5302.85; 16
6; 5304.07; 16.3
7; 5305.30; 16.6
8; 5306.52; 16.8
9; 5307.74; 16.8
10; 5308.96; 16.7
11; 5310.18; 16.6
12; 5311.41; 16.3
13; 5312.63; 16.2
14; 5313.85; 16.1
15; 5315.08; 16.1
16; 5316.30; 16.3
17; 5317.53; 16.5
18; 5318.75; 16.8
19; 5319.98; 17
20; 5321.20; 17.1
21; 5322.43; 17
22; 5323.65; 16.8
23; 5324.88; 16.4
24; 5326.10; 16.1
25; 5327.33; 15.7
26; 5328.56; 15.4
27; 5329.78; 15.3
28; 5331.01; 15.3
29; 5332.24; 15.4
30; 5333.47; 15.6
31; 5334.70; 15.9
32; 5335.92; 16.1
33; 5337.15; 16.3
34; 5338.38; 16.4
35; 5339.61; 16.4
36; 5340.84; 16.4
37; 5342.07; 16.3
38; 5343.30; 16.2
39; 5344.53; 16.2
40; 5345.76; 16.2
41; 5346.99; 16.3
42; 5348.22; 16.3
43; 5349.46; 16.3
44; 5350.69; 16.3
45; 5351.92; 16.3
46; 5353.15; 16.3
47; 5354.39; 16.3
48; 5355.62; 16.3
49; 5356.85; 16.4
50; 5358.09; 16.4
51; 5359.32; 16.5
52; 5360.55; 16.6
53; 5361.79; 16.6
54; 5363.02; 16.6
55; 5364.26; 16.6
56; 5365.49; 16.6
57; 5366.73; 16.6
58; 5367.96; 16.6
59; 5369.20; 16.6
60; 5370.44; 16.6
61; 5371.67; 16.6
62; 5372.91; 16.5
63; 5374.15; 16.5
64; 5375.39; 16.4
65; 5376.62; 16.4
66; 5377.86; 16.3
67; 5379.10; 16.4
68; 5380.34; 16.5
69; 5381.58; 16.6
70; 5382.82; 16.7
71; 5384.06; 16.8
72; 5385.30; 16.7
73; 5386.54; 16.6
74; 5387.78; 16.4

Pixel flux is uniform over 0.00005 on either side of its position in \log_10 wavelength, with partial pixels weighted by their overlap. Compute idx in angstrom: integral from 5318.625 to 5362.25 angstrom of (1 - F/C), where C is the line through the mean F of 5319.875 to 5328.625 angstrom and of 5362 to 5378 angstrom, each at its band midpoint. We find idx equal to 0.7 angstrom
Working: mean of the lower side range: 16.5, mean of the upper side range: 16.5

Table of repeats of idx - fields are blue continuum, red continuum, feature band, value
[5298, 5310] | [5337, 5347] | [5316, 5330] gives -0.1 angstrom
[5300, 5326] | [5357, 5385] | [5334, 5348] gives 0.2 angstrom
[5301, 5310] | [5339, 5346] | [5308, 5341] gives 0.3 angstrom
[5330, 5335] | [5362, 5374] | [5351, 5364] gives -0.1 angstrom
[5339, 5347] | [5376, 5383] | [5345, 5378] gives -0.1 angstrom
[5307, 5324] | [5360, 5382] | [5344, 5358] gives 0.2 angstrom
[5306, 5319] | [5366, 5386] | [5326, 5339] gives 0.6 angstrom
